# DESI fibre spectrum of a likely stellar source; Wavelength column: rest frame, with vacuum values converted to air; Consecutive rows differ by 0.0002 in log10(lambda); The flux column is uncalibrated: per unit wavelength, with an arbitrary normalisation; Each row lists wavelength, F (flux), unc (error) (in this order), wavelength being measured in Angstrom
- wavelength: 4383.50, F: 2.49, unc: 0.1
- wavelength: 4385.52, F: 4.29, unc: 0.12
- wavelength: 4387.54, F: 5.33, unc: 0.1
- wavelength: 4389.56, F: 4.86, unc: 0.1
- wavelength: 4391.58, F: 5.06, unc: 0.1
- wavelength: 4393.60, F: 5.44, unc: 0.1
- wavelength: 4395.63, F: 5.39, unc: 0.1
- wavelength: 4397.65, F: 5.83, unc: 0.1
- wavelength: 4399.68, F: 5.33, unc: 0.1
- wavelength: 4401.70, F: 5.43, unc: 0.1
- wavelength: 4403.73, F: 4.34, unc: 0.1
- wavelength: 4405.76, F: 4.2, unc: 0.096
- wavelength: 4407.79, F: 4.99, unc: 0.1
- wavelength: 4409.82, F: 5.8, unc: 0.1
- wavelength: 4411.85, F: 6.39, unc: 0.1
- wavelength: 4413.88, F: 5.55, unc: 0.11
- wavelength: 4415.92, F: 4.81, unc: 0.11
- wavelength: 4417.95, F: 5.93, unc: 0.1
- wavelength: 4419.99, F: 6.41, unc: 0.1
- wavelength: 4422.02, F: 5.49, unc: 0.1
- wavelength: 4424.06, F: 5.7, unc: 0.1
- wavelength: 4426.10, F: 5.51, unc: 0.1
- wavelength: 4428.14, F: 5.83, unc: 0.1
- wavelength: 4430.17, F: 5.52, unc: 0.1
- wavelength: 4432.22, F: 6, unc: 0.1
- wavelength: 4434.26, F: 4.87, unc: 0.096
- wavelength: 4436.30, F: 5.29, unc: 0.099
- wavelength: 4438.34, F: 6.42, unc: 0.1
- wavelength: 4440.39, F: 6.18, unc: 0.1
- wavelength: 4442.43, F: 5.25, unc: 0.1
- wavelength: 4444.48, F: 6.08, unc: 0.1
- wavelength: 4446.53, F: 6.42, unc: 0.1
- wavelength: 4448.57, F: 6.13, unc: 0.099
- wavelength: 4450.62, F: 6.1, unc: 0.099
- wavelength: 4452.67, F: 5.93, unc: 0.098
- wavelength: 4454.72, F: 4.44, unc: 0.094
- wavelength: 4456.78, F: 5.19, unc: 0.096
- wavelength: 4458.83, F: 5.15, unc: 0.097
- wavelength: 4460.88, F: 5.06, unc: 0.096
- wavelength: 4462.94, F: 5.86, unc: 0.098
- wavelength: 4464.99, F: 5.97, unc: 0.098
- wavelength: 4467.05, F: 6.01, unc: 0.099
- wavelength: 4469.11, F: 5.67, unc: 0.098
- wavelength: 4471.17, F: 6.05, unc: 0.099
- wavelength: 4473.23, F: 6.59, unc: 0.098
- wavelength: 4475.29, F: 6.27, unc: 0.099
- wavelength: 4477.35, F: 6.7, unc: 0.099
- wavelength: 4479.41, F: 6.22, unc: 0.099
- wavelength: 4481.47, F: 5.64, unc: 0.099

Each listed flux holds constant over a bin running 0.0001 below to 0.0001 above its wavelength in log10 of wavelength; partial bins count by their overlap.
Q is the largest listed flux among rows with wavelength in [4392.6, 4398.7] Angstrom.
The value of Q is 5.83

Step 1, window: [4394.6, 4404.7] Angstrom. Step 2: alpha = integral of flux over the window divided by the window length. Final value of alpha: 5.27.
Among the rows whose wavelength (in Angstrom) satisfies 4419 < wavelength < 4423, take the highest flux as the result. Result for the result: 6.41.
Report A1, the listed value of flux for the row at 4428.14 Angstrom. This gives 5.83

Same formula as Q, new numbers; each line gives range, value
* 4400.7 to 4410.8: 5.8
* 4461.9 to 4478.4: 6.7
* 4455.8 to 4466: 5.97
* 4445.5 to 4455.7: 6.42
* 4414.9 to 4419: 5.93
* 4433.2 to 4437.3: 5.29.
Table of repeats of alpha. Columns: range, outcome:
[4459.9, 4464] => 5.47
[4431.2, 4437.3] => 5.39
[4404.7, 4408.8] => 4.59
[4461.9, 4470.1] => 5.87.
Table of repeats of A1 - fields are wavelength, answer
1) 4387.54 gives 5.33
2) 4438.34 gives 6.42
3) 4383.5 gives 2.49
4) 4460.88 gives 5.06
